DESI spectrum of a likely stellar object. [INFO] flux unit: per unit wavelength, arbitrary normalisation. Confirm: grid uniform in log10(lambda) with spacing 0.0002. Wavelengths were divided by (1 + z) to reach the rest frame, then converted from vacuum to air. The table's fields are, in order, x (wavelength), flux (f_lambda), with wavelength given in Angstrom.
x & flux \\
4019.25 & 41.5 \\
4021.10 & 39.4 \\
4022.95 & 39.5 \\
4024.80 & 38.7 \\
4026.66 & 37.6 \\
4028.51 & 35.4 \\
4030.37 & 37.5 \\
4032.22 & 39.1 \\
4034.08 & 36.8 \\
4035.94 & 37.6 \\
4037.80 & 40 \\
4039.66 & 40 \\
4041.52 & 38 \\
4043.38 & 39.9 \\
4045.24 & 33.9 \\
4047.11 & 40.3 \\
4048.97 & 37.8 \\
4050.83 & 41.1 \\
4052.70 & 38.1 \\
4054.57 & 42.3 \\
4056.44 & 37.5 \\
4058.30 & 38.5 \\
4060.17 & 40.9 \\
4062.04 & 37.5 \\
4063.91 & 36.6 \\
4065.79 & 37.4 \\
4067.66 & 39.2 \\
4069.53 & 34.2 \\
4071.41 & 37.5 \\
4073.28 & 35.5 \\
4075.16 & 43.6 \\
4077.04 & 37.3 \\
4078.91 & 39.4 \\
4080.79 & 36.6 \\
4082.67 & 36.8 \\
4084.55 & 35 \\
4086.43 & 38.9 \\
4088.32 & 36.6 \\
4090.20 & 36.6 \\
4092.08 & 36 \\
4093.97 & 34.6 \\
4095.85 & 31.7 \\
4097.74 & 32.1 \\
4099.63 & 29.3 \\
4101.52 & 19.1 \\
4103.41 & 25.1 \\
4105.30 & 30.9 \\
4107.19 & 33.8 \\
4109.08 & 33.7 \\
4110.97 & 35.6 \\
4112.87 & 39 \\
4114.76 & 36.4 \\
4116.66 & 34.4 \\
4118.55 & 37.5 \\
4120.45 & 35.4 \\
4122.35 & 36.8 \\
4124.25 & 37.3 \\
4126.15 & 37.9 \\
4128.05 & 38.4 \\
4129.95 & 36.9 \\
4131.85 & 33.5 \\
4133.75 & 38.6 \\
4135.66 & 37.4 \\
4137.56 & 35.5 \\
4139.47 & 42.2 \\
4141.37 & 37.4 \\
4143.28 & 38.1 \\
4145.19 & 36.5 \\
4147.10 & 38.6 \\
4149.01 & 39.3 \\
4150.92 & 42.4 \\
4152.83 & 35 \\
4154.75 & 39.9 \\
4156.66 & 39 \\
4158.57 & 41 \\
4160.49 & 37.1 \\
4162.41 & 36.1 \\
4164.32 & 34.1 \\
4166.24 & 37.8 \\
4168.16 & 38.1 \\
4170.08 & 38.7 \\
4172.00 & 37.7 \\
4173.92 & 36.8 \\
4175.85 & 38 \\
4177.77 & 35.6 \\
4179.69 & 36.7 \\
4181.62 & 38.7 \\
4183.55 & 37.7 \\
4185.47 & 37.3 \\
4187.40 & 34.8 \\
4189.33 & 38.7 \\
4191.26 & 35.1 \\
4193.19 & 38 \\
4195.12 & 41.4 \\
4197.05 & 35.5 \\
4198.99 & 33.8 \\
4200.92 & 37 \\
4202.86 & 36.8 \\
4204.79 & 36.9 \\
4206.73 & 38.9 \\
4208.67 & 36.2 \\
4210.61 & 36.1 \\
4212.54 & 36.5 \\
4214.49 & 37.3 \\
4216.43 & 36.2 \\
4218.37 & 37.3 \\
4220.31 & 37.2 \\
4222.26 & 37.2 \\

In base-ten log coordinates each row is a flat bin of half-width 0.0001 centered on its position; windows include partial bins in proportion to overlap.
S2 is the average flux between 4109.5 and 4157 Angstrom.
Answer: 37.5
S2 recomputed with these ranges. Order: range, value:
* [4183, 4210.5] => 37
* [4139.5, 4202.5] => 37.6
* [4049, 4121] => 35.8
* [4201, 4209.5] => 37.2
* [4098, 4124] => 32.9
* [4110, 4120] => 36.5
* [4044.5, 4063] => 38.8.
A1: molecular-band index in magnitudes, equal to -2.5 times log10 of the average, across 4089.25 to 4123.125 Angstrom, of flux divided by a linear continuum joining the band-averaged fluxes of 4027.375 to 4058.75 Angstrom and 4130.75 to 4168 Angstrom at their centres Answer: 0.149 mag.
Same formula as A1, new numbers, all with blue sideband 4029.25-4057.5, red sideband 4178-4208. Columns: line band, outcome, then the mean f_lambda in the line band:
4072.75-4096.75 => 0.04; 36.8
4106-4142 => 0.03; 36.7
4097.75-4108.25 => 0.33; 28.1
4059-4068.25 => 0.00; 38.3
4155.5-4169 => -0.01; 37.6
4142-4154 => -0.02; 38.3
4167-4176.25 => -0.01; 37.8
